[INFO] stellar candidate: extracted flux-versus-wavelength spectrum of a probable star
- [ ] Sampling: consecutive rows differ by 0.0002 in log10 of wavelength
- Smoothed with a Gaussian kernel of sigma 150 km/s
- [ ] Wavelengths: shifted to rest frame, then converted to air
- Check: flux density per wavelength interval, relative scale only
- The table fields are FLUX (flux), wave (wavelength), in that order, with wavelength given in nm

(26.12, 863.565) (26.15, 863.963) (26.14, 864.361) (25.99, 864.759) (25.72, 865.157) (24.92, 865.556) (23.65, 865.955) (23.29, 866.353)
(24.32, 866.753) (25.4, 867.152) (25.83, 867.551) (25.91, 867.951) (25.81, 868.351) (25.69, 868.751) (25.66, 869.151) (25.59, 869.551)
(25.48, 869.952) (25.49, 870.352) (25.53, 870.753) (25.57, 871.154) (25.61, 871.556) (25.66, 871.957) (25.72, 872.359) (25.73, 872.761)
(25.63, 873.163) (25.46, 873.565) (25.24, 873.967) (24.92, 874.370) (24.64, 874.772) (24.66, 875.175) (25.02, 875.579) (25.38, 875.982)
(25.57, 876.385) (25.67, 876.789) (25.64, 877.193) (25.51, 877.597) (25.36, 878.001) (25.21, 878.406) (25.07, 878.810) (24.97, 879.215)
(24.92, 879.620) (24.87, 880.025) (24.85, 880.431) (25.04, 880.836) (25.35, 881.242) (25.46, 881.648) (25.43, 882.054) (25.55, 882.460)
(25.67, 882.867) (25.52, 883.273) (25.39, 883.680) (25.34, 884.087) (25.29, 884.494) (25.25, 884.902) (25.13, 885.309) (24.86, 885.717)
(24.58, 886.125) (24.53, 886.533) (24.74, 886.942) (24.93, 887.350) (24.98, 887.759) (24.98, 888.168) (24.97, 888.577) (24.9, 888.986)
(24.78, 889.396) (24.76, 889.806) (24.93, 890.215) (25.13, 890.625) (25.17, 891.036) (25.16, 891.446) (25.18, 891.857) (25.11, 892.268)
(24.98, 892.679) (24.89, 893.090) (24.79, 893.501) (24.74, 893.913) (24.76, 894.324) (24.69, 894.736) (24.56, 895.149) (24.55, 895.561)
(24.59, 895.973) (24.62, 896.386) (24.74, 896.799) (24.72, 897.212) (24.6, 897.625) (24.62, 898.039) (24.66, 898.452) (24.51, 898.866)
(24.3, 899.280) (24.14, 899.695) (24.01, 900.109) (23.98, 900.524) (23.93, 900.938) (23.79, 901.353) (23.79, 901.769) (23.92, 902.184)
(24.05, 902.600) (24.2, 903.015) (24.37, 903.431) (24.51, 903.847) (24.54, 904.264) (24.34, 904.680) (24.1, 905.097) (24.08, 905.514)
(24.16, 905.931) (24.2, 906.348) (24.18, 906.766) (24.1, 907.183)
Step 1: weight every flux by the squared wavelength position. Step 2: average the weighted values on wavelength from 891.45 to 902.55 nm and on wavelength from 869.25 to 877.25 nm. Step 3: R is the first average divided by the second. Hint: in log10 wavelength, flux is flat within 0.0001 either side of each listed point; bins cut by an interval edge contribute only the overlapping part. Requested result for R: 1.0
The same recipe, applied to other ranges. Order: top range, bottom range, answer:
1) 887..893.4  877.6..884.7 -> 1.01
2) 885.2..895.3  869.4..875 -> 1.02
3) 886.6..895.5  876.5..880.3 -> 1.02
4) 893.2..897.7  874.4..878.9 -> 1.02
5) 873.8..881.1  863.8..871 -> 1.01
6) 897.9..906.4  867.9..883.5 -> 1.01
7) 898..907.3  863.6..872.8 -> 1.03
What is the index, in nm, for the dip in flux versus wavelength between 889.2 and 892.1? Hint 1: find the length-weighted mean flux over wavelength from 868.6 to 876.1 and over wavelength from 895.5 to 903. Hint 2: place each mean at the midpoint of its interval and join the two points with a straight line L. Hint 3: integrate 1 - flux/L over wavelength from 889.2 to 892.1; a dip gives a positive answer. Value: -0.043 nm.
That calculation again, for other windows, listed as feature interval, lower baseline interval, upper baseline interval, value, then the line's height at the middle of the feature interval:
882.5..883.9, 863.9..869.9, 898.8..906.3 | -0.04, 24.8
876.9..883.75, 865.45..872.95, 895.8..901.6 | -0.09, 25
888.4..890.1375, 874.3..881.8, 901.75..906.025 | -0.01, 24.8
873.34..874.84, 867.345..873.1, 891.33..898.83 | 0.02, 25.5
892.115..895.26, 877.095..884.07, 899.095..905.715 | -0.03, 24.6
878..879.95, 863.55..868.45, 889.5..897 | 0.00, 25.1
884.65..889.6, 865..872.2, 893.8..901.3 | -0.03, 24.8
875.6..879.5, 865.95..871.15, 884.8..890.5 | -0.04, 25.1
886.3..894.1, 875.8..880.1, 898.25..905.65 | -0.06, 24.7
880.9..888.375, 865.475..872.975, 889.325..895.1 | -0.03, 25.1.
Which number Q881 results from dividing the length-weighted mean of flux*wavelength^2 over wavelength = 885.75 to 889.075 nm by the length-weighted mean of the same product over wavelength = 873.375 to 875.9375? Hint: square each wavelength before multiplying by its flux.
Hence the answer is 1.0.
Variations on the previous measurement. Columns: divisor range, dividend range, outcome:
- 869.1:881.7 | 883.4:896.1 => 1.02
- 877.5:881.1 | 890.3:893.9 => 1.03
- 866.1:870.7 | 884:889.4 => 1.03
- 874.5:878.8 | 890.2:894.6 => 1.03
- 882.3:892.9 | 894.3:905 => 1.00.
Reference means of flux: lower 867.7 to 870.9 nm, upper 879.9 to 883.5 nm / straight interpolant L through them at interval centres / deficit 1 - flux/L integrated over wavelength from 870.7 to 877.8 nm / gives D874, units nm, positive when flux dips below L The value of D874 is 0.03 nm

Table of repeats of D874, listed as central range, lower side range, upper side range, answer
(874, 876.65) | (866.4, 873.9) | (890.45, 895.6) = 0.03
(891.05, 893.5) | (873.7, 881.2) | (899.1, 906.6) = -0.05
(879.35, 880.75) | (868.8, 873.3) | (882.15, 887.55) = 0.02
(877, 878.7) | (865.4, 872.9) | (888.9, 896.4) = -0.02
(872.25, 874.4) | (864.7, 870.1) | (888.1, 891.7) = -0.03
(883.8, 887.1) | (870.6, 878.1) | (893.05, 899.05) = 0.01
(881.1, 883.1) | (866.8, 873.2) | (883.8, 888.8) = -0.03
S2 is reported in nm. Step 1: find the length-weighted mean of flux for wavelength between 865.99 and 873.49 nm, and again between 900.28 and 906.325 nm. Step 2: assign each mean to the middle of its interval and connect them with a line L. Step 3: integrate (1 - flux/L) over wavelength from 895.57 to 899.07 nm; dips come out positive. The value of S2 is -0.04 nm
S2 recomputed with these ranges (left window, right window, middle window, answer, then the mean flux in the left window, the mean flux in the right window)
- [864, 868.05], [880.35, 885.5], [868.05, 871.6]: -0.06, 25.1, 25.3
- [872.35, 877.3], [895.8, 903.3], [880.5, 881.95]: -0.01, 25.3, 24.3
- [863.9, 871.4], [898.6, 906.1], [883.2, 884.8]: -0.04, 25.4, 24.2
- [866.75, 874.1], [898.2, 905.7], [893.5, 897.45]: -0.03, 25.6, 24.2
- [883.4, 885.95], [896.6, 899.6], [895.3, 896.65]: 0.00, 25.2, 24.6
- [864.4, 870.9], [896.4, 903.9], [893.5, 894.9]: -0.02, 25.3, 24.3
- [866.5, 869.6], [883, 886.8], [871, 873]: -0.02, 25.5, 25.1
